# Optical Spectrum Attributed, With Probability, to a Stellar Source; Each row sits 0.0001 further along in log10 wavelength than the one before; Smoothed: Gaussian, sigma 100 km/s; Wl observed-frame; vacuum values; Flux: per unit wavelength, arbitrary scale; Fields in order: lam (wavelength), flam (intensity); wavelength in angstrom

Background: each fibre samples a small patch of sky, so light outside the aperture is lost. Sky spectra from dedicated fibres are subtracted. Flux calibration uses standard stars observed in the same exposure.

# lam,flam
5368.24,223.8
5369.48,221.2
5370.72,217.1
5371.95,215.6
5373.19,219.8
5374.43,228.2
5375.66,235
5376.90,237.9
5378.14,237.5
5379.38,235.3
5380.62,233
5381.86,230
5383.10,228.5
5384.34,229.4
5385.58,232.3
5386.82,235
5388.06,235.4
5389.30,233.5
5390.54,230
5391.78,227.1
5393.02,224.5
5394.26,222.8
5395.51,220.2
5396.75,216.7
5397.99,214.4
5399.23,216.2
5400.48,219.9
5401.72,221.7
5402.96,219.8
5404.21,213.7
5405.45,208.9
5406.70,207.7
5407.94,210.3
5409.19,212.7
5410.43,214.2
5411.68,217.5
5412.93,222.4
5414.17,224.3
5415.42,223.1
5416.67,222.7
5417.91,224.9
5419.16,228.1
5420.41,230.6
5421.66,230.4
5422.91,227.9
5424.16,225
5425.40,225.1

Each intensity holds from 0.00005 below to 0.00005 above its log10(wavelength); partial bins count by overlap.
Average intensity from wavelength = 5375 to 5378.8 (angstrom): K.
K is 237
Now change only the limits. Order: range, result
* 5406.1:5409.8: 210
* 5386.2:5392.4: 232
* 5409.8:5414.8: 220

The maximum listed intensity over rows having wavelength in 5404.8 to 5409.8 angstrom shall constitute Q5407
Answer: 212.7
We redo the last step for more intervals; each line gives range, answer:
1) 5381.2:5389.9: 235.4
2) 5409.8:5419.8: 228.1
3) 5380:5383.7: 233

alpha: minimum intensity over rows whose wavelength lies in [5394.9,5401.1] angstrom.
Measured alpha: 214.4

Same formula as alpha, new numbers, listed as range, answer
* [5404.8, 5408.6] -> 207.7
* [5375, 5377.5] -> 235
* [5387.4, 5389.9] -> 233.5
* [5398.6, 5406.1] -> 208.9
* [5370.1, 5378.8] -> 215.6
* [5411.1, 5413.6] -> 217.5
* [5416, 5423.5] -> 222.7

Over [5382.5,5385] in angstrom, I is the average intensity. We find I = 229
